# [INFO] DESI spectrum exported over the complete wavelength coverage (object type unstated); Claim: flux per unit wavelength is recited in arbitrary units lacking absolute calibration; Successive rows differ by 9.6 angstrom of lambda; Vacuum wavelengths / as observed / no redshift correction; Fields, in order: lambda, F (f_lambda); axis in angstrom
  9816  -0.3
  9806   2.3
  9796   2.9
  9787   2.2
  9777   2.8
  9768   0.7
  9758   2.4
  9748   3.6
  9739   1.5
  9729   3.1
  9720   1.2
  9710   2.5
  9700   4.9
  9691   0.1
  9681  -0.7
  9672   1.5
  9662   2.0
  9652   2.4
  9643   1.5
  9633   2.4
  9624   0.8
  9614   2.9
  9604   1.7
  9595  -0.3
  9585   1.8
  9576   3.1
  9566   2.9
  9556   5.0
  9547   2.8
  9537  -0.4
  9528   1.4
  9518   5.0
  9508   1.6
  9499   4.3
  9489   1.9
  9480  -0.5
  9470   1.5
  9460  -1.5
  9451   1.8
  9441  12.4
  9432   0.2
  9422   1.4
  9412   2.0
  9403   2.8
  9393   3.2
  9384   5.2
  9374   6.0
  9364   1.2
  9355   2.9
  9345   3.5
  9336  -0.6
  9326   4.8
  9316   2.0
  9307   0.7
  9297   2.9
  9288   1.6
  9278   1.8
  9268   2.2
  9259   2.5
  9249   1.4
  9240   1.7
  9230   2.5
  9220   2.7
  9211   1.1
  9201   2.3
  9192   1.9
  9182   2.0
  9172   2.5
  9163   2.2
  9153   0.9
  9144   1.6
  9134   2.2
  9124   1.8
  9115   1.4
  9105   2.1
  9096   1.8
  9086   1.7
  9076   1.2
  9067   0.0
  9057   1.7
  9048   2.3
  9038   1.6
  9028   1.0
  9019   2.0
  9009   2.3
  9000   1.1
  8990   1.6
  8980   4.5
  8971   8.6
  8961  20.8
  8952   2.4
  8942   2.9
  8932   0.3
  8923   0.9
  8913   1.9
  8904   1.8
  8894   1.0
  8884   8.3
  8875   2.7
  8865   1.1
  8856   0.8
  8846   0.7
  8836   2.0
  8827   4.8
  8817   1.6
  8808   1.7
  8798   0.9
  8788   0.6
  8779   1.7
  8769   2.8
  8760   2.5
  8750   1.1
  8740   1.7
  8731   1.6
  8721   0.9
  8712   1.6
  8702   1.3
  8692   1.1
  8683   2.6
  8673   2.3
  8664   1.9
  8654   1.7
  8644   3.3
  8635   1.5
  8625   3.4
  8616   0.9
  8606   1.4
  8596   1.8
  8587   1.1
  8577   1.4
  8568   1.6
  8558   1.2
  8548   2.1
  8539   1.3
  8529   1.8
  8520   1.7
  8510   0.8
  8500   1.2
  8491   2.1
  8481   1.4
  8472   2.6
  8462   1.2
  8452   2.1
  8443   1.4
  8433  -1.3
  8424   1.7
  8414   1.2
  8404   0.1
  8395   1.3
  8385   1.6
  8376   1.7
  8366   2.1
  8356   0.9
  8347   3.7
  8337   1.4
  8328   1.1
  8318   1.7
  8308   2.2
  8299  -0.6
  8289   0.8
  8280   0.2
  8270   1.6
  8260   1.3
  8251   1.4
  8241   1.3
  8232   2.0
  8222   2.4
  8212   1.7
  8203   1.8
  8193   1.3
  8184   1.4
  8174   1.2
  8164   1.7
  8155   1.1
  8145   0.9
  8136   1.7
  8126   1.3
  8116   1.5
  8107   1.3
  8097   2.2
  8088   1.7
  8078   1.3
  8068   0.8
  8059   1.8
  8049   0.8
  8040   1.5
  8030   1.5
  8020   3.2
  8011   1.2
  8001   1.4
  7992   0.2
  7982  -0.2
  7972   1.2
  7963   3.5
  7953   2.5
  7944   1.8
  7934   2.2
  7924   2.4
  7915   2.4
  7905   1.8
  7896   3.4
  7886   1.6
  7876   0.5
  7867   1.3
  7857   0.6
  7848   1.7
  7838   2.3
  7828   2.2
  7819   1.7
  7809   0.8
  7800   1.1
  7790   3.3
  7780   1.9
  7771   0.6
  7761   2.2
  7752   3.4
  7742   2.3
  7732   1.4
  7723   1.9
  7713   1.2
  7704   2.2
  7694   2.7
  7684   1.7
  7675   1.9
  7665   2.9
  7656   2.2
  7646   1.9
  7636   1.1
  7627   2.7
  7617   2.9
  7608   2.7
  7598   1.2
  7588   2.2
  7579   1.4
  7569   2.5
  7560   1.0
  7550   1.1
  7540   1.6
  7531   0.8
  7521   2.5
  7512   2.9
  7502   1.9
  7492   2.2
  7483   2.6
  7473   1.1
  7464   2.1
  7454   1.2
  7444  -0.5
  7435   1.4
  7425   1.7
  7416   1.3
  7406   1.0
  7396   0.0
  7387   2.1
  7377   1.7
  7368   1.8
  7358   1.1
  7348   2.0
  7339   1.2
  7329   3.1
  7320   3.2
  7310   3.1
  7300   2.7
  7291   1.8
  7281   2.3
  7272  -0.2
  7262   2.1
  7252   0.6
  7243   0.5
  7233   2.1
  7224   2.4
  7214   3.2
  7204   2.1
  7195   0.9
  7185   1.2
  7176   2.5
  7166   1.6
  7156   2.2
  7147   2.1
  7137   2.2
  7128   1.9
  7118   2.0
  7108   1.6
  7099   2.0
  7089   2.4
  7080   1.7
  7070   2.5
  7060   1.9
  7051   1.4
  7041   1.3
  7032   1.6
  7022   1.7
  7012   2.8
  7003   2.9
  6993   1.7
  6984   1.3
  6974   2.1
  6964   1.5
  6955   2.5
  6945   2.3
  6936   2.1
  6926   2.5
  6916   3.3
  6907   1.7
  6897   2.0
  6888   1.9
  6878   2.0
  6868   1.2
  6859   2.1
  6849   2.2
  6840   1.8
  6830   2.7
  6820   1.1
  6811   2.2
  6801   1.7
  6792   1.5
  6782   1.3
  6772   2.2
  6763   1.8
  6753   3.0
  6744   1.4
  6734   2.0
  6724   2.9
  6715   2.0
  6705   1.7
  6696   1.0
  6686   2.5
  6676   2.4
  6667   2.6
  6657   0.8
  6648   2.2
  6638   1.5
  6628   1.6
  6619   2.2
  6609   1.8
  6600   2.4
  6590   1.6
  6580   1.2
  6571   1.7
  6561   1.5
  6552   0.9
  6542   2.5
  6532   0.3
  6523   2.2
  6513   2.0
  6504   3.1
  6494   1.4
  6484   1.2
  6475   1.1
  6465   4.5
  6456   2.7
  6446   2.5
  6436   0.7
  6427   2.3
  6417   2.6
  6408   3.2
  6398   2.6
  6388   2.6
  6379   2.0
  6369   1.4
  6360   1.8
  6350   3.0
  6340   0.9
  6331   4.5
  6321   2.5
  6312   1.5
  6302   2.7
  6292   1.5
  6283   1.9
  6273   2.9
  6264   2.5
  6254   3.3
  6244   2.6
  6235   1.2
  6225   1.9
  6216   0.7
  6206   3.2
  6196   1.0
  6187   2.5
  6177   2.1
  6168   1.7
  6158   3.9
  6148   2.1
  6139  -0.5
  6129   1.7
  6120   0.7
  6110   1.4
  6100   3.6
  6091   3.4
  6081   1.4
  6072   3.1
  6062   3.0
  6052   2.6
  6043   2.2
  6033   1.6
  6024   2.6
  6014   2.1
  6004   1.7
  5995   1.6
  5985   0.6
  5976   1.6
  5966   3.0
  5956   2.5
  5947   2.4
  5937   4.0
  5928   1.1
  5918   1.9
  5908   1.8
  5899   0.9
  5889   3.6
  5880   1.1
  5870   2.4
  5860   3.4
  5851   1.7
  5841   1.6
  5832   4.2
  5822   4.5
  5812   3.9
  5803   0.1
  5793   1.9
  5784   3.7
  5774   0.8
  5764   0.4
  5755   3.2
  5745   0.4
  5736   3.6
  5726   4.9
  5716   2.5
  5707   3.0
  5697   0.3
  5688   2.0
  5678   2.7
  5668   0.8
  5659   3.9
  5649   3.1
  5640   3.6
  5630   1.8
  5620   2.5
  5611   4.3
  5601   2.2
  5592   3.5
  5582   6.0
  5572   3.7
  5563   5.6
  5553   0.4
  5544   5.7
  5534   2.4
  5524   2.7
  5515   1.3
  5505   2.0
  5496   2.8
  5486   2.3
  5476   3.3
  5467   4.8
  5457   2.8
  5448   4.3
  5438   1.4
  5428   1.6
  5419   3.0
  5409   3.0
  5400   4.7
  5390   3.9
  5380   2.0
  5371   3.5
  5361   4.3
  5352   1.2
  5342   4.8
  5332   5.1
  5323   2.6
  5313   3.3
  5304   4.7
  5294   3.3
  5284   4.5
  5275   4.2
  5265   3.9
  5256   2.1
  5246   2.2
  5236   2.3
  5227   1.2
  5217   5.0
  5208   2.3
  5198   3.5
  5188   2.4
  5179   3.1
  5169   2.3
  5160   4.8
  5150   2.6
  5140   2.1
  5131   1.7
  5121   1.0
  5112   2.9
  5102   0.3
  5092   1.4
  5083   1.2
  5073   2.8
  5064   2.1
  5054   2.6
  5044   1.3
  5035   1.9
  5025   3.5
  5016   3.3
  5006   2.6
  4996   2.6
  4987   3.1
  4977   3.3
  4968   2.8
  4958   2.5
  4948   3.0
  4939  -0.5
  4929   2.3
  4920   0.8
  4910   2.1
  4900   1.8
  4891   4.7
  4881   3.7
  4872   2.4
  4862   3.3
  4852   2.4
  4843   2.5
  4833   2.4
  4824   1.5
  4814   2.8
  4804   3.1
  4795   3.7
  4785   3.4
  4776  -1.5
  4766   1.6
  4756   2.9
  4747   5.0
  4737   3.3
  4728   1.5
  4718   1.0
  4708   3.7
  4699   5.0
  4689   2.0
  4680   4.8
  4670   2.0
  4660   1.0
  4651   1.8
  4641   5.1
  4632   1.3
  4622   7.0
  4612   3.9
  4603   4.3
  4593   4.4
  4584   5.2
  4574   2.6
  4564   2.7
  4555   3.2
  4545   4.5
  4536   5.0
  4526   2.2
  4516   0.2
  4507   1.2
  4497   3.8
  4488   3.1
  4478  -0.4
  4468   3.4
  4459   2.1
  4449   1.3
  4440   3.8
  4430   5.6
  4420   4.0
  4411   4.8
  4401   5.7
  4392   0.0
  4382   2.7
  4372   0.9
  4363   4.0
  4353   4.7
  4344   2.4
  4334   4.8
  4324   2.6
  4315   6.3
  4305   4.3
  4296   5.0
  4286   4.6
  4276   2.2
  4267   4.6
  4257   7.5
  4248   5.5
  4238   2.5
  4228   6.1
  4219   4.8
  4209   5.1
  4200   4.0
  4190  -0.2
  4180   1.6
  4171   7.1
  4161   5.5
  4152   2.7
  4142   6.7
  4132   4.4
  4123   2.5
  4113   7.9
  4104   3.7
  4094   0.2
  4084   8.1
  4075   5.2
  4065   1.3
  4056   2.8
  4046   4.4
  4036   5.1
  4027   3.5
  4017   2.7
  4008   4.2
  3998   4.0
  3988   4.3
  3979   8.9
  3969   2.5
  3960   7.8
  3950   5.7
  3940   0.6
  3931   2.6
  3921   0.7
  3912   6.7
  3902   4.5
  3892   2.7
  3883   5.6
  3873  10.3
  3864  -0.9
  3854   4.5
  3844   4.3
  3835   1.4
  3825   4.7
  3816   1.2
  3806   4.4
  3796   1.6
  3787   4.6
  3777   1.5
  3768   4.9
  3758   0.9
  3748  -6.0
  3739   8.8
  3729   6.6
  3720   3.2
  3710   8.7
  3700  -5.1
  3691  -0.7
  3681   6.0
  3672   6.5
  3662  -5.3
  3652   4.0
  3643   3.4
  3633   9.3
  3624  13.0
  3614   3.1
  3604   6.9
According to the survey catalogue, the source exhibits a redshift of 1.41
